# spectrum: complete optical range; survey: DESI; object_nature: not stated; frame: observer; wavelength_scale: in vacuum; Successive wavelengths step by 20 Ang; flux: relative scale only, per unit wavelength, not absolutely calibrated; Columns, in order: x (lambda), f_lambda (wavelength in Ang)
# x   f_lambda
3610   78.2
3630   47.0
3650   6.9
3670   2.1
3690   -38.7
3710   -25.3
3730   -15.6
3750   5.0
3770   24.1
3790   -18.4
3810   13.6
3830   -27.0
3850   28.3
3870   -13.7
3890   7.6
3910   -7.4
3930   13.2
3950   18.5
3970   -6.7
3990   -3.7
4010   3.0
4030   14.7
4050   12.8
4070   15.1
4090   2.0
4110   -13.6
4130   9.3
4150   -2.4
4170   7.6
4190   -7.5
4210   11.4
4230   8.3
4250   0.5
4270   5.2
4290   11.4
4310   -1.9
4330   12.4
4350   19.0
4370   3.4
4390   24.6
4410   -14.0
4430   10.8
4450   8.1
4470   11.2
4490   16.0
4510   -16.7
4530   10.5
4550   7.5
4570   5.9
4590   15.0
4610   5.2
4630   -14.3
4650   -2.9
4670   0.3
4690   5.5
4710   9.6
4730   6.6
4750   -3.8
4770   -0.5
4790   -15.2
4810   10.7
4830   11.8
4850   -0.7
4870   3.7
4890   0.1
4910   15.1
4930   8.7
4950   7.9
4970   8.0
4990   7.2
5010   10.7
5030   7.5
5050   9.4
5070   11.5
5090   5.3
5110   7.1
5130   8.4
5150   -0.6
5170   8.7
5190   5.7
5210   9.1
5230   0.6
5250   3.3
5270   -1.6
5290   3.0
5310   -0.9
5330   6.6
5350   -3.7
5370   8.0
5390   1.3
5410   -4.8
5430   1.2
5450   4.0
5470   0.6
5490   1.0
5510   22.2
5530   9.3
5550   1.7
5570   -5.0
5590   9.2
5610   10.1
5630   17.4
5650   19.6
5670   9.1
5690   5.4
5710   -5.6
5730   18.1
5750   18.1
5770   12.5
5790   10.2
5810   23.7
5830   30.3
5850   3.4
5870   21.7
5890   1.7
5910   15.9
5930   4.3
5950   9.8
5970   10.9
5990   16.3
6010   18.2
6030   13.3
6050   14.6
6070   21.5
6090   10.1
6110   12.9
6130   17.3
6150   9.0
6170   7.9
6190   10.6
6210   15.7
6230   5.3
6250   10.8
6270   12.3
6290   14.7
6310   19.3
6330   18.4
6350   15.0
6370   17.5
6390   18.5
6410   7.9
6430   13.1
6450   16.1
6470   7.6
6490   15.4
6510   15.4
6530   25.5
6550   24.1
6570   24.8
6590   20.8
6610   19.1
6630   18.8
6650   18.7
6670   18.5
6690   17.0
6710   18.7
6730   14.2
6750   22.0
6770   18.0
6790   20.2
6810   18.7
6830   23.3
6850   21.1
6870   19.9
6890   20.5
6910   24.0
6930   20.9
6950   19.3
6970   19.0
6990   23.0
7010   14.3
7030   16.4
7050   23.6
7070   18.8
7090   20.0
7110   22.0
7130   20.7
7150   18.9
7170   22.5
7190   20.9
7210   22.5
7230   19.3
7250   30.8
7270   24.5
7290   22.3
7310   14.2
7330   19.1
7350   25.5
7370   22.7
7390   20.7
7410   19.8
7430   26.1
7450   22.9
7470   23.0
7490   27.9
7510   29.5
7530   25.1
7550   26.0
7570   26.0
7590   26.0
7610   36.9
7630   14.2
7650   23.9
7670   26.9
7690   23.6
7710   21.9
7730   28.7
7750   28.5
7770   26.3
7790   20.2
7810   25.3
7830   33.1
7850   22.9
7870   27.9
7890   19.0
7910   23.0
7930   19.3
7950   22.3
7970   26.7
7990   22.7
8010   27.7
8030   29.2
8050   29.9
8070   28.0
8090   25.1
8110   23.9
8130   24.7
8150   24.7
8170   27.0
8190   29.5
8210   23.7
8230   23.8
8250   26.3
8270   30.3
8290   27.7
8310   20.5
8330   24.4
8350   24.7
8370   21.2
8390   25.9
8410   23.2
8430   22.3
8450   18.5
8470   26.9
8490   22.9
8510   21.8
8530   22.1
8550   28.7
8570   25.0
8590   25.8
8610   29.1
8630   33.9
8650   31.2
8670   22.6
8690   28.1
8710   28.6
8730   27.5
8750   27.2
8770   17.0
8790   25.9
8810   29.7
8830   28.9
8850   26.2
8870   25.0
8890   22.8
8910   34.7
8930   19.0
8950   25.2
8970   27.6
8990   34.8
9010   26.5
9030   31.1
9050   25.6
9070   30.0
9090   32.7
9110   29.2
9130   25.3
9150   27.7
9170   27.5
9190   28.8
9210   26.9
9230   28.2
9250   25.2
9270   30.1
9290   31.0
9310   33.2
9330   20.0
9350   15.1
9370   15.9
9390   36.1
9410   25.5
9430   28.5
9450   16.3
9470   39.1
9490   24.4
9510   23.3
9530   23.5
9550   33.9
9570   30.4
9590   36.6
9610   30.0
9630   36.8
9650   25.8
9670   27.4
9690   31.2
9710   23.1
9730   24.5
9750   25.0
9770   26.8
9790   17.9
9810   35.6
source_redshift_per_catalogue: 0.63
